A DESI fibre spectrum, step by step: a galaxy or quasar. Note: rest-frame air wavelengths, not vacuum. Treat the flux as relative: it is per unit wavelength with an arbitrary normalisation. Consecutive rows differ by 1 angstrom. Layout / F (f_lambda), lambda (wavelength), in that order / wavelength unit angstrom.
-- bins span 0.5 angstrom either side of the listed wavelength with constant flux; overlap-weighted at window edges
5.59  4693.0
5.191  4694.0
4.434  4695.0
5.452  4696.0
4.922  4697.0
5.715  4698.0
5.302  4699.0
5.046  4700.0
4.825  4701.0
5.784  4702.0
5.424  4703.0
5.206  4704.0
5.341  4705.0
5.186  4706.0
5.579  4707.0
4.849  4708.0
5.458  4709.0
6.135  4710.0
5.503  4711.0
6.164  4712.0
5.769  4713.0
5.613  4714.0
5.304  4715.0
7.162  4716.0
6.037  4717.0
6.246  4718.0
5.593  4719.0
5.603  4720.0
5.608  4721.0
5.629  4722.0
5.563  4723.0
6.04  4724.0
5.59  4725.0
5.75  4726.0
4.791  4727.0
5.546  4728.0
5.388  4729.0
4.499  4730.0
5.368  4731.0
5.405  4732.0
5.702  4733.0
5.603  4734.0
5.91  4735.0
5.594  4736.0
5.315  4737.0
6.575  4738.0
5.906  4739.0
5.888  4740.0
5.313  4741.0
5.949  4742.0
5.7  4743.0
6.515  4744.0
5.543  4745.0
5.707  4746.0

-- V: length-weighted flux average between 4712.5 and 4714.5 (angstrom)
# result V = 5.69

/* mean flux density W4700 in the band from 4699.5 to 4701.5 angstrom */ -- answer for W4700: 4.94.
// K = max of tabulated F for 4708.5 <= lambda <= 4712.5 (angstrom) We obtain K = 6.164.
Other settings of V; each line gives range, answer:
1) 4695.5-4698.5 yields 5.36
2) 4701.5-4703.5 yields 5.6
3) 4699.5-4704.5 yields 5.26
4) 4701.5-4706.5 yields 5.39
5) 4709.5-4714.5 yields 5.84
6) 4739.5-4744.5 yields 5.87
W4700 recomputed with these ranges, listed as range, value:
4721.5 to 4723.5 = 5.6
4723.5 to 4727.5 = 5.54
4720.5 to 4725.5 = 5.69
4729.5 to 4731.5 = 4.93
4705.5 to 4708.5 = 5.2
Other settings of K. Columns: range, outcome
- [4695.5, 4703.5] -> 5.784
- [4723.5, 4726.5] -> 6.04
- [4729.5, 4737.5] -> 5.91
